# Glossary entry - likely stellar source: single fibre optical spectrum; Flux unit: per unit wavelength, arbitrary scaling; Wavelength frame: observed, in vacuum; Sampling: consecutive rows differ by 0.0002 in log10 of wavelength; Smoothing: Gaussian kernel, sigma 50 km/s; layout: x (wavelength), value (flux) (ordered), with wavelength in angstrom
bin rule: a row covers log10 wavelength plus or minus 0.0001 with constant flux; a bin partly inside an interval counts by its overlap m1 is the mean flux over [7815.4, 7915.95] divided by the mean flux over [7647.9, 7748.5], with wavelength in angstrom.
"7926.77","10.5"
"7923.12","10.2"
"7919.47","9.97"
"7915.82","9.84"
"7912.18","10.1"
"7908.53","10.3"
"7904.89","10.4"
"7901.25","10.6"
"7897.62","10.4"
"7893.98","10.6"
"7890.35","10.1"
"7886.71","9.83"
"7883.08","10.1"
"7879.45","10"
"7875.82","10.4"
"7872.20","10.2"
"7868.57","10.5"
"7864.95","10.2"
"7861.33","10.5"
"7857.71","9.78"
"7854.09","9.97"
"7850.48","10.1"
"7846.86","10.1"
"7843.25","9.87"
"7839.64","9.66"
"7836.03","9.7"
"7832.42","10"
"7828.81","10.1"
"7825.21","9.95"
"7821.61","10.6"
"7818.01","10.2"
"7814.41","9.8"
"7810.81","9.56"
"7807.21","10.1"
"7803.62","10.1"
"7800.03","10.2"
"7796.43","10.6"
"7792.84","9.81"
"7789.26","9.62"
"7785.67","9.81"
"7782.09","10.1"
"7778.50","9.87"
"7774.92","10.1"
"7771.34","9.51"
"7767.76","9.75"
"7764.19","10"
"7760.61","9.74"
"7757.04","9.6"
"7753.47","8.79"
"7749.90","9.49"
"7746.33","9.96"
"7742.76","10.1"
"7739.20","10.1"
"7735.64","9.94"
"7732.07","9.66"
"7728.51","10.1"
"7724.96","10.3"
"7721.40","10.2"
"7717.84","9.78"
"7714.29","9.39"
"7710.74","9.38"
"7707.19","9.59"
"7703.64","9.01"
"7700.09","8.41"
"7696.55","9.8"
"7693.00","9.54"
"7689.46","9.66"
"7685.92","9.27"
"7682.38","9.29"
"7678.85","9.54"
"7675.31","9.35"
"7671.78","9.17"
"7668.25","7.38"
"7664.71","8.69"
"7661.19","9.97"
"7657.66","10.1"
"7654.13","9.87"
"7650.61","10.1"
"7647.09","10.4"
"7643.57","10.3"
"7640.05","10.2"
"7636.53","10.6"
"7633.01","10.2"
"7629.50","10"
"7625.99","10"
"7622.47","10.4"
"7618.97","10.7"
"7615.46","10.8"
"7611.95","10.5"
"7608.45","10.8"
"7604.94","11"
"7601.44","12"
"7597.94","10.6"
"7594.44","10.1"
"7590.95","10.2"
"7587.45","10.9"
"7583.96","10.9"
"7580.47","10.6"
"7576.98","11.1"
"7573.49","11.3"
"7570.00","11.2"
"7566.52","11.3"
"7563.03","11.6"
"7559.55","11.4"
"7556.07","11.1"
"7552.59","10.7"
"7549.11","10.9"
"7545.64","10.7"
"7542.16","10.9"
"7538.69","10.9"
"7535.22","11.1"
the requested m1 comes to 1.06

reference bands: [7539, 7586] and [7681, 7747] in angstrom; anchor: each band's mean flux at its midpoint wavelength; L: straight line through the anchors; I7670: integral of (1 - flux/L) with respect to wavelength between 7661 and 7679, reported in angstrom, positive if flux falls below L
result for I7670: 2.1 angstrom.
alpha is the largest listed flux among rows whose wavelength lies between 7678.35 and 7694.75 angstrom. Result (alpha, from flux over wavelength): 9.66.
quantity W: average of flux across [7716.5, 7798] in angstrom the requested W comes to 9.86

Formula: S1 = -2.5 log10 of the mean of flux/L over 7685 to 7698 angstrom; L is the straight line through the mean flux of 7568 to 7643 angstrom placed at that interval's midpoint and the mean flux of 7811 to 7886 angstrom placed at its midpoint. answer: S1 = 0.10 mag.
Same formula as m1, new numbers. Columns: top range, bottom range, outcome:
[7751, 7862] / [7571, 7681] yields 0.97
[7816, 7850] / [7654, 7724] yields 1.07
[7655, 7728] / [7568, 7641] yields 0.88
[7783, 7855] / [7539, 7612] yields 0.91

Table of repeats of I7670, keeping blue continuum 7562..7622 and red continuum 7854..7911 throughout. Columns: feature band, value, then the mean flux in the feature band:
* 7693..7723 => 3.4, 9.44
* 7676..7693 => 2.0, 9.45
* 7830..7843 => 0.7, 9.81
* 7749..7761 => 1.3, 9.36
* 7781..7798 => 0.8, 9.98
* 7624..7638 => 0.8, 10.2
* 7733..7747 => 0.7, 10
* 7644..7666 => 1.7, 9.91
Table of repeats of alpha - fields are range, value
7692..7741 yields 10.3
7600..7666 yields 12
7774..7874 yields 10.6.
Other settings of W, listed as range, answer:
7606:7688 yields 9.9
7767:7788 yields 9.85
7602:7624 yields 10.8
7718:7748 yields 10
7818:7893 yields 10.1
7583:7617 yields 10.8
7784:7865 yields 10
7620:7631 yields 10.2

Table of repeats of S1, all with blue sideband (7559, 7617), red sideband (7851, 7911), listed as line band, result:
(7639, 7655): 0.06 mag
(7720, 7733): 0.05 mag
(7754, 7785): 0.08 mag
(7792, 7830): 0.03 mag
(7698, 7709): 0.18 mag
